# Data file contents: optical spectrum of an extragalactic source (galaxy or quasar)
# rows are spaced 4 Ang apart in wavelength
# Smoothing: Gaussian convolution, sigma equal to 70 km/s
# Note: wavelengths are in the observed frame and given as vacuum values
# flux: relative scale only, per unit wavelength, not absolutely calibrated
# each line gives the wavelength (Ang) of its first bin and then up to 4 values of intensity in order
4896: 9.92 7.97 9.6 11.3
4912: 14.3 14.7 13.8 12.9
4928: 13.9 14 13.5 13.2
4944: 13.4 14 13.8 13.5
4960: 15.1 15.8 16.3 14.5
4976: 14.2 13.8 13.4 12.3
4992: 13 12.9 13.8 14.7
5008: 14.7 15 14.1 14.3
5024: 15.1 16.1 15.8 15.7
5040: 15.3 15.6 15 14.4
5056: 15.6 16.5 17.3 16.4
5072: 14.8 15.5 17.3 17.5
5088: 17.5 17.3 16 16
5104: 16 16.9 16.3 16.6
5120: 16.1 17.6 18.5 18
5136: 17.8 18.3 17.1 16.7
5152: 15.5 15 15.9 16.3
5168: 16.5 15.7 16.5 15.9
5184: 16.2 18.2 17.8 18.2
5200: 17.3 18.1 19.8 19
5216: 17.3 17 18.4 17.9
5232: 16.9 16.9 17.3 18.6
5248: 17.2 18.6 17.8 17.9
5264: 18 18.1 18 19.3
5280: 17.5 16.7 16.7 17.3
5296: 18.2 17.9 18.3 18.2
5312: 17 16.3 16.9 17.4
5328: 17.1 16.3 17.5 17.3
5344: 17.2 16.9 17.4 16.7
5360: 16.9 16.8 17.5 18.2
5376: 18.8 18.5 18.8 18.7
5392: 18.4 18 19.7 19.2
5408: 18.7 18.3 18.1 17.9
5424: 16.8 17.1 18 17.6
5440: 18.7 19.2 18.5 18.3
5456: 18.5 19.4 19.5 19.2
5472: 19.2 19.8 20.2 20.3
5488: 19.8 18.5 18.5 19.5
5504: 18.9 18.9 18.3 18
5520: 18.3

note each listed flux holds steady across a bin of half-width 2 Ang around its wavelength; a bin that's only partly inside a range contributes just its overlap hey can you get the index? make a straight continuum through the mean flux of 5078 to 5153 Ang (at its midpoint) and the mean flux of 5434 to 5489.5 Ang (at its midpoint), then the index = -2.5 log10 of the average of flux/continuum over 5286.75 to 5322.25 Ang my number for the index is 0.05 mag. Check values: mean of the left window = 17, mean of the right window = 19.2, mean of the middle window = 17.4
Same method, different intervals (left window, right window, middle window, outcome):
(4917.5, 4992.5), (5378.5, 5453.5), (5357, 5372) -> 0.04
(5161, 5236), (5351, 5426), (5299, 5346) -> 0.03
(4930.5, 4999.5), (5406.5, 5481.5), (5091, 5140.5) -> -0.11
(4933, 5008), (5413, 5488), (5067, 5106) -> -0.09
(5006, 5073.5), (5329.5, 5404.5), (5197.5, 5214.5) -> -0.12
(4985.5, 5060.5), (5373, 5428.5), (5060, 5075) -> -0.07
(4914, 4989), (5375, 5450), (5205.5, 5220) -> -0.12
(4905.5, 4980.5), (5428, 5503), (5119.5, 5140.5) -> -0.13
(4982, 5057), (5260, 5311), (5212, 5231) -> -0.04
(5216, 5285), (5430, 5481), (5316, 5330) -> 0.07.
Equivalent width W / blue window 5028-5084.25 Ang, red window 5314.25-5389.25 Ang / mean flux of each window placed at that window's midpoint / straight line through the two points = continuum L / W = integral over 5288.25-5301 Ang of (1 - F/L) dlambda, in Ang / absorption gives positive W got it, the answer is -0.4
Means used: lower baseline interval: 15.9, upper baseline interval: 17.4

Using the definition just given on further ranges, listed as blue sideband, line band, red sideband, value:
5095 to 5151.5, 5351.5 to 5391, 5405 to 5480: 0.73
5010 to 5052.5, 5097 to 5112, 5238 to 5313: -0.30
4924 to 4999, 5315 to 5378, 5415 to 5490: 1.74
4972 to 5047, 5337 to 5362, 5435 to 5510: 1.09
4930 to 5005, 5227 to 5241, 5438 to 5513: -0.45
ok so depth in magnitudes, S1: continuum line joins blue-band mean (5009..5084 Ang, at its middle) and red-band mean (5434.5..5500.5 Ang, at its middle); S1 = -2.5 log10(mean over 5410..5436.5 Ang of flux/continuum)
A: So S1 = 0.06 mag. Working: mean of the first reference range 15.6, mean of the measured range 17.7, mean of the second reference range 19.1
